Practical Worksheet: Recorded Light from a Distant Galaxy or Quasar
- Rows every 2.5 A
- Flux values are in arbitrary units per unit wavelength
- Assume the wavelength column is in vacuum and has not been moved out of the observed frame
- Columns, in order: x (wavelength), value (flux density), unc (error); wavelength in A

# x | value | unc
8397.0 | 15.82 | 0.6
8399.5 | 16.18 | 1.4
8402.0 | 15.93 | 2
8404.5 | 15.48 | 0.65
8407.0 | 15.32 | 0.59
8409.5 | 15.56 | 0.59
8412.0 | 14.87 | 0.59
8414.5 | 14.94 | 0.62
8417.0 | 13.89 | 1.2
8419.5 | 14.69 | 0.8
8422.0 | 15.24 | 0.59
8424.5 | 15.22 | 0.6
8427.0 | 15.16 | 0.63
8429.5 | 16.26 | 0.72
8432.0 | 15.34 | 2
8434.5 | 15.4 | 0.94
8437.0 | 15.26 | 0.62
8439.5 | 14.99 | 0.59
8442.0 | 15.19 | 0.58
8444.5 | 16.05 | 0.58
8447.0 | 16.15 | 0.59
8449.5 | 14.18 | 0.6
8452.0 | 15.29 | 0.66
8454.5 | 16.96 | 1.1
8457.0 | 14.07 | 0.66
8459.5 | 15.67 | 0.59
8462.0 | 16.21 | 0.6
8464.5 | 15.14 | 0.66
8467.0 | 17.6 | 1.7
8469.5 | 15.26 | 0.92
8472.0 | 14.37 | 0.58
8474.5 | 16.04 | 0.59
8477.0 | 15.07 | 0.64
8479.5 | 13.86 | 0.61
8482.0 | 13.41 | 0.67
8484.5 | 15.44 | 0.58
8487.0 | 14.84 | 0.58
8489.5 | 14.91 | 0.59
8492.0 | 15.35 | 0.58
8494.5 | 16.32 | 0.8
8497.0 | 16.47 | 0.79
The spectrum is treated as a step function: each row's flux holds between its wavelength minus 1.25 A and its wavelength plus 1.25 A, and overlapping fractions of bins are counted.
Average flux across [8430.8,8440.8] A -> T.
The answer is 15.2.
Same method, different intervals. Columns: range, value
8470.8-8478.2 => 15.2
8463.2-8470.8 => 16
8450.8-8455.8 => 16.1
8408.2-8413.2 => 15.2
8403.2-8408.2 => 15.4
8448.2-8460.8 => 15.2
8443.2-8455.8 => 15.7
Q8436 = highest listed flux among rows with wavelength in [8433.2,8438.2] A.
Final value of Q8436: 15.4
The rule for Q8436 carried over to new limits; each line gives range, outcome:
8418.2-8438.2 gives 16.26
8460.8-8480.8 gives 17.6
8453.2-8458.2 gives 16.96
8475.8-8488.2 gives 15.44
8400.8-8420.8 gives 15.93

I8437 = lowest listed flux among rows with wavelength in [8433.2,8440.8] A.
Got 14.99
